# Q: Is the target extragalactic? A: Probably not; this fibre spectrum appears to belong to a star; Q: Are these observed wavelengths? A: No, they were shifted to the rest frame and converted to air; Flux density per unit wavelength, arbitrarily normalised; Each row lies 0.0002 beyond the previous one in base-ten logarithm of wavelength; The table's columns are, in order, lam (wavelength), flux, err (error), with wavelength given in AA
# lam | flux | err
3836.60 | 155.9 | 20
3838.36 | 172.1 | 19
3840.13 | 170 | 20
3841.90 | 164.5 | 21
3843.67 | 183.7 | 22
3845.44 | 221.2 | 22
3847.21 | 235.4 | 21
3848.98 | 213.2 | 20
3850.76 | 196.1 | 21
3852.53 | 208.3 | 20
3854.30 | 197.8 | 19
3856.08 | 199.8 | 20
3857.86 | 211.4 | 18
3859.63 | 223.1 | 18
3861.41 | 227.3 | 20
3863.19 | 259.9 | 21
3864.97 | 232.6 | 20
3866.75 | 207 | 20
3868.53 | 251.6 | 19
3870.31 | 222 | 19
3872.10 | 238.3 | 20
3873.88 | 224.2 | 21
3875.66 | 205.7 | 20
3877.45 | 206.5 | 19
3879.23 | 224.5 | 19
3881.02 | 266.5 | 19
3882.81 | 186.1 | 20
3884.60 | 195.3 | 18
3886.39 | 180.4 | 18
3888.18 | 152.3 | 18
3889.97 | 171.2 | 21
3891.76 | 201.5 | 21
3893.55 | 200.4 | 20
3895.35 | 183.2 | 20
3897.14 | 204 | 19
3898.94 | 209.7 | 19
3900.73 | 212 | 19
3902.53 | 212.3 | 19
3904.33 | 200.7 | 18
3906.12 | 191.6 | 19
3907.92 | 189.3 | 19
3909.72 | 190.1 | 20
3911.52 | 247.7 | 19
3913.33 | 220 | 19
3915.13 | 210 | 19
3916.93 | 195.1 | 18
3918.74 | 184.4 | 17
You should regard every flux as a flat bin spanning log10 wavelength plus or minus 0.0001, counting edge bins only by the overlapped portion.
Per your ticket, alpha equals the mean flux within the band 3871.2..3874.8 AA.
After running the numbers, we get 231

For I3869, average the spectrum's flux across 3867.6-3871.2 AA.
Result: 237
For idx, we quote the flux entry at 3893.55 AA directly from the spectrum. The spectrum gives 200.4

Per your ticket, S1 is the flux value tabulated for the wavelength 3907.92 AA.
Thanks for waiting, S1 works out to 189.3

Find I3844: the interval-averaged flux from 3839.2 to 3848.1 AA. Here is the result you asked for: 195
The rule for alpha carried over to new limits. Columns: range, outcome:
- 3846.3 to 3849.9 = 224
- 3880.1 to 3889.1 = 196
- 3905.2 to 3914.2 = 208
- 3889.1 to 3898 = 192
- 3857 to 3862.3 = 221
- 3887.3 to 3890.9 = 162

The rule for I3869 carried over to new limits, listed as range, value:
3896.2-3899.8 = 206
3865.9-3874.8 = 229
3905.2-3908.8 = 191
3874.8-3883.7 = 218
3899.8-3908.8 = 201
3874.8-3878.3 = 206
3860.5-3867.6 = 232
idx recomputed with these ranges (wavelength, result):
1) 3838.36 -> 172.1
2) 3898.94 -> 209.7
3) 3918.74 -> 184.4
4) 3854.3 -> 197.8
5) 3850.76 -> 196.1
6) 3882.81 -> 186.1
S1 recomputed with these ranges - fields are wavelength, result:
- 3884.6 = 195.3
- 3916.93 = 195.1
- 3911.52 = 247.7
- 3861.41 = 227.3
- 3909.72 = 190.1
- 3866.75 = 207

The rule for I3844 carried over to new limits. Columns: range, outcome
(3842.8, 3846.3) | 202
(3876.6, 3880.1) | 216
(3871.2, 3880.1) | 220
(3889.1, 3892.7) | 187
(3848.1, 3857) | 203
